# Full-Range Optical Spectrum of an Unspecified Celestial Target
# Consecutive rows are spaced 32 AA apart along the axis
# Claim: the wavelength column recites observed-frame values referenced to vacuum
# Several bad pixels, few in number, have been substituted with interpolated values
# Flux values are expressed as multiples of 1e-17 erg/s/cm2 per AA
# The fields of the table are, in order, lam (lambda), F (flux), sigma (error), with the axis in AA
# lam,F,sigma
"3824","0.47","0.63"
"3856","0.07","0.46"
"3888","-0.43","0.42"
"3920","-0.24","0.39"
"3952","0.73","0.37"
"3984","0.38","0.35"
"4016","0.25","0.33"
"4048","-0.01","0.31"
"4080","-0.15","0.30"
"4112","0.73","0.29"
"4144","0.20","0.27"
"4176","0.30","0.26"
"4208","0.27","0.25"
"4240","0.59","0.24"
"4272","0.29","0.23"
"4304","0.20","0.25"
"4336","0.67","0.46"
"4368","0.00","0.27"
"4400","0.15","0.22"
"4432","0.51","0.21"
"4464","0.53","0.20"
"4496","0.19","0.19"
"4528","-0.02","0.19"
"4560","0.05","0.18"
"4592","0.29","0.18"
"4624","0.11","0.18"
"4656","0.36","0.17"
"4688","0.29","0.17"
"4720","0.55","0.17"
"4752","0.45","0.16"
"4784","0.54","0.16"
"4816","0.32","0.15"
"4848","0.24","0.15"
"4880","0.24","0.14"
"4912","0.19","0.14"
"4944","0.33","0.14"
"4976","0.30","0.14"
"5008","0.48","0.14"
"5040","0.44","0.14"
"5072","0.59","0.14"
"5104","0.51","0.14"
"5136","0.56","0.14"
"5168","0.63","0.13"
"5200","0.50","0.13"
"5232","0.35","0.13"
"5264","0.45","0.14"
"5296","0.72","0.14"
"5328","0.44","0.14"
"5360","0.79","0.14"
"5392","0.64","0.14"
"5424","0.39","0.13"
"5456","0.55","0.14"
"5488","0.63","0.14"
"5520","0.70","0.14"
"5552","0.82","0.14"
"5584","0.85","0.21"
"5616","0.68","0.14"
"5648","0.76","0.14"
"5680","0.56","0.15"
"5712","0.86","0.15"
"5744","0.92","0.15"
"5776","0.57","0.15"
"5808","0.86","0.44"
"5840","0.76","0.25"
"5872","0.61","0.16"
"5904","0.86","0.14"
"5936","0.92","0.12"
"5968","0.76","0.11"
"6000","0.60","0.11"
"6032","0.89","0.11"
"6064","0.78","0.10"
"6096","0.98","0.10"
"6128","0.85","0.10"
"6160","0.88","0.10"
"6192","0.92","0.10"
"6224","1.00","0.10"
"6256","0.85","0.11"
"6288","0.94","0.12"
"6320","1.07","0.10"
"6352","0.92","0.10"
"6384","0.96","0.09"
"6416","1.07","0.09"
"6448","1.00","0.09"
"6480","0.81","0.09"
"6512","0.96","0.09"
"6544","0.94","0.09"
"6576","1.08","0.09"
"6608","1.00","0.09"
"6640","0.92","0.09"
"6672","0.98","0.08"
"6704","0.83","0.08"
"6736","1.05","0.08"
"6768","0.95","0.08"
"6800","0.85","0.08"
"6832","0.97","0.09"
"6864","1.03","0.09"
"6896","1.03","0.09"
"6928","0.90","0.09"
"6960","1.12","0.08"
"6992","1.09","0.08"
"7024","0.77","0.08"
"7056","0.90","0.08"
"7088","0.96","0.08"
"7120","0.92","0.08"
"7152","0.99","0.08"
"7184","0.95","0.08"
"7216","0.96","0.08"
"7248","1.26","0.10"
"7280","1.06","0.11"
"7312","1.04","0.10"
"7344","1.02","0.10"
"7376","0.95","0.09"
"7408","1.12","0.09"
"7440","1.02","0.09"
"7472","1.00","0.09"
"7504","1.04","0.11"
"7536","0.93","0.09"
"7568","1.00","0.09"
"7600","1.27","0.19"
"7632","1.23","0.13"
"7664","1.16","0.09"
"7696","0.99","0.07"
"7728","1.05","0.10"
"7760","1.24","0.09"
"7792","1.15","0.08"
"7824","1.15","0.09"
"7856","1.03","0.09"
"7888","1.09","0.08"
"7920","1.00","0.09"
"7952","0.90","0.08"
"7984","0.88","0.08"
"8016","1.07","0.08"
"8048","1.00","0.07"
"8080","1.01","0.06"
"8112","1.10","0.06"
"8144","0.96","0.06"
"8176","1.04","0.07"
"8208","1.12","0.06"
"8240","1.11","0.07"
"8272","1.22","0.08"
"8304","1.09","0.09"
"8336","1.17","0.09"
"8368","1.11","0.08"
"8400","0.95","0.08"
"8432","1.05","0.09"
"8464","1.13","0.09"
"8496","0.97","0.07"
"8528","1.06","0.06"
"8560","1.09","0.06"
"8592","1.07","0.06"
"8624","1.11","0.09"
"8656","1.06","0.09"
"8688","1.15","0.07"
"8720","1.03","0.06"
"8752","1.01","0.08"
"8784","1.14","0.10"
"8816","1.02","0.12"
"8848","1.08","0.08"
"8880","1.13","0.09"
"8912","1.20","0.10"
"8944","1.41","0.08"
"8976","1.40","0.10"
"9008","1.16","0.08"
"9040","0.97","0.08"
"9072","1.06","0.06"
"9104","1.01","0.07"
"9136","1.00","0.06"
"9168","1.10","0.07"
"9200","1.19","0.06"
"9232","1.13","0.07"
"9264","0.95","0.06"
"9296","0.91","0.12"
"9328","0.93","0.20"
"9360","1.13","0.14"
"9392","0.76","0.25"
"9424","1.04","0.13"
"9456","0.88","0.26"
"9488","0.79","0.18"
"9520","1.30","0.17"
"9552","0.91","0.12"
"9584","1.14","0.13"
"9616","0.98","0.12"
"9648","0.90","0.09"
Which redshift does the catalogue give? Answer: 0.36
